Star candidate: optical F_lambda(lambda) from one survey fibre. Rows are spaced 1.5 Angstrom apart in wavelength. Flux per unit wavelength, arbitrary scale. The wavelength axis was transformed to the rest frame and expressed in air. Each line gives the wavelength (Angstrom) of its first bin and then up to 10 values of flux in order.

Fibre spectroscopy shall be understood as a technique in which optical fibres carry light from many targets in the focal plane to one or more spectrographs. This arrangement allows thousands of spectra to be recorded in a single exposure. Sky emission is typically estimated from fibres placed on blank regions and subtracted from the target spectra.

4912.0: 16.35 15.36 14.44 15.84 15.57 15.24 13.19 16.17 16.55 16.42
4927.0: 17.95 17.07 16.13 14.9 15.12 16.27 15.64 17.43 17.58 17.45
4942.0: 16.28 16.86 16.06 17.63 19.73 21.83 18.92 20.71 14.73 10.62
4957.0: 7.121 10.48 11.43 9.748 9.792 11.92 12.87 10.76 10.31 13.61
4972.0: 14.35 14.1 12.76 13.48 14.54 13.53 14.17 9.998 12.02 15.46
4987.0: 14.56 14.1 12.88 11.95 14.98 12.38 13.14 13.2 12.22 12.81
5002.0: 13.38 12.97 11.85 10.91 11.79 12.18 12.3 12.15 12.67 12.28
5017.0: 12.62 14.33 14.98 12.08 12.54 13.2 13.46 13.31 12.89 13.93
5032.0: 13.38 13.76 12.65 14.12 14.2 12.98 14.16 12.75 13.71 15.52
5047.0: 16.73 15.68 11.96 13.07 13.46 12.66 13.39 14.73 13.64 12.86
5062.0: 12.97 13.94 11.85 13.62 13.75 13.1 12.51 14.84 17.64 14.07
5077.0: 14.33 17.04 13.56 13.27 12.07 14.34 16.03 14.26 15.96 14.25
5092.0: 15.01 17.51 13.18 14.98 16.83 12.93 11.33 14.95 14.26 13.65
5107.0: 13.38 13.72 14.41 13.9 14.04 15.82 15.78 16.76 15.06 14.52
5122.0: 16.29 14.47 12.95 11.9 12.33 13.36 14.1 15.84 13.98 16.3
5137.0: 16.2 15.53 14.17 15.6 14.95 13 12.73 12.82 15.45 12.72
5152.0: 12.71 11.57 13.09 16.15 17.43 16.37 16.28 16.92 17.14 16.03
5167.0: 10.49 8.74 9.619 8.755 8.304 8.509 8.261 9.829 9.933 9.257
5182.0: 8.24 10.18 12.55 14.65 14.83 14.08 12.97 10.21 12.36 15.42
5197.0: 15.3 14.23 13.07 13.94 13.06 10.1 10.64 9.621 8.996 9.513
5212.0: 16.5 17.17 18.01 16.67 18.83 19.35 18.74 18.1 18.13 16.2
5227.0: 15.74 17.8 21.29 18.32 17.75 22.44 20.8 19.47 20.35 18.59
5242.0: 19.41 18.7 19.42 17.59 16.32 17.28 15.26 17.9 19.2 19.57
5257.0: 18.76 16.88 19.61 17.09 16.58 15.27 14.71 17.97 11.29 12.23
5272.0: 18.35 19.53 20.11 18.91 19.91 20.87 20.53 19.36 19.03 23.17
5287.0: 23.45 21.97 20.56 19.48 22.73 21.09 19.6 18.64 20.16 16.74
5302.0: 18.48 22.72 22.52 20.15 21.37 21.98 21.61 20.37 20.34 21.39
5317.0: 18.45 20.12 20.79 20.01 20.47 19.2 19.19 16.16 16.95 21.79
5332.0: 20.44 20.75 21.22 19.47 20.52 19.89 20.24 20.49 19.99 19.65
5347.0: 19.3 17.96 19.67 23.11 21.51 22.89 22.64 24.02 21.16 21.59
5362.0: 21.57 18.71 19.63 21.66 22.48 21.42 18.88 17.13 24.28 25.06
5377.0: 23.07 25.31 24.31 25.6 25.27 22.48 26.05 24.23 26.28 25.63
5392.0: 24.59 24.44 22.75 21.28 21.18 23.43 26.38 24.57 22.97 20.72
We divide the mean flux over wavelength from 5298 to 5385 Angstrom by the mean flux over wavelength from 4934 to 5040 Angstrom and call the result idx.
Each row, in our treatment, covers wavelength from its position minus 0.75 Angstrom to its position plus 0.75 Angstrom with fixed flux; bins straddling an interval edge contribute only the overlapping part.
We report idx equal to 1.53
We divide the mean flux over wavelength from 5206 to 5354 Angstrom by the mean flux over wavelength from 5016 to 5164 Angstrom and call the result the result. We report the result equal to 1.33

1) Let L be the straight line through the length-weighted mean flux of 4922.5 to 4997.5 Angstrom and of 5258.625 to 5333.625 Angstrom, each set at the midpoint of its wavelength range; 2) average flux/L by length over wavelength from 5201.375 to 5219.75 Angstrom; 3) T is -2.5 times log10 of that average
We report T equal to 0.29 mag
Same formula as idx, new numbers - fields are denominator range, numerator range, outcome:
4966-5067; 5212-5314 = 1.43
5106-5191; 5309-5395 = 1.60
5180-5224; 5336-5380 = 1.54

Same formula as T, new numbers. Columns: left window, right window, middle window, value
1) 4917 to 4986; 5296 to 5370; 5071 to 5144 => 0.167 mag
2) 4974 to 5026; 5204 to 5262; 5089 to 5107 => 0.023 mag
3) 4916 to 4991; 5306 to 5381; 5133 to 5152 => 0.219 mag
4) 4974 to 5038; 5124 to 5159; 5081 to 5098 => -0.077 mag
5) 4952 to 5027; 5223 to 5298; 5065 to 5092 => 0.025 mag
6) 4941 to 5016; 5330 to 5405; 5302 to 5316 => -0.019 mag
